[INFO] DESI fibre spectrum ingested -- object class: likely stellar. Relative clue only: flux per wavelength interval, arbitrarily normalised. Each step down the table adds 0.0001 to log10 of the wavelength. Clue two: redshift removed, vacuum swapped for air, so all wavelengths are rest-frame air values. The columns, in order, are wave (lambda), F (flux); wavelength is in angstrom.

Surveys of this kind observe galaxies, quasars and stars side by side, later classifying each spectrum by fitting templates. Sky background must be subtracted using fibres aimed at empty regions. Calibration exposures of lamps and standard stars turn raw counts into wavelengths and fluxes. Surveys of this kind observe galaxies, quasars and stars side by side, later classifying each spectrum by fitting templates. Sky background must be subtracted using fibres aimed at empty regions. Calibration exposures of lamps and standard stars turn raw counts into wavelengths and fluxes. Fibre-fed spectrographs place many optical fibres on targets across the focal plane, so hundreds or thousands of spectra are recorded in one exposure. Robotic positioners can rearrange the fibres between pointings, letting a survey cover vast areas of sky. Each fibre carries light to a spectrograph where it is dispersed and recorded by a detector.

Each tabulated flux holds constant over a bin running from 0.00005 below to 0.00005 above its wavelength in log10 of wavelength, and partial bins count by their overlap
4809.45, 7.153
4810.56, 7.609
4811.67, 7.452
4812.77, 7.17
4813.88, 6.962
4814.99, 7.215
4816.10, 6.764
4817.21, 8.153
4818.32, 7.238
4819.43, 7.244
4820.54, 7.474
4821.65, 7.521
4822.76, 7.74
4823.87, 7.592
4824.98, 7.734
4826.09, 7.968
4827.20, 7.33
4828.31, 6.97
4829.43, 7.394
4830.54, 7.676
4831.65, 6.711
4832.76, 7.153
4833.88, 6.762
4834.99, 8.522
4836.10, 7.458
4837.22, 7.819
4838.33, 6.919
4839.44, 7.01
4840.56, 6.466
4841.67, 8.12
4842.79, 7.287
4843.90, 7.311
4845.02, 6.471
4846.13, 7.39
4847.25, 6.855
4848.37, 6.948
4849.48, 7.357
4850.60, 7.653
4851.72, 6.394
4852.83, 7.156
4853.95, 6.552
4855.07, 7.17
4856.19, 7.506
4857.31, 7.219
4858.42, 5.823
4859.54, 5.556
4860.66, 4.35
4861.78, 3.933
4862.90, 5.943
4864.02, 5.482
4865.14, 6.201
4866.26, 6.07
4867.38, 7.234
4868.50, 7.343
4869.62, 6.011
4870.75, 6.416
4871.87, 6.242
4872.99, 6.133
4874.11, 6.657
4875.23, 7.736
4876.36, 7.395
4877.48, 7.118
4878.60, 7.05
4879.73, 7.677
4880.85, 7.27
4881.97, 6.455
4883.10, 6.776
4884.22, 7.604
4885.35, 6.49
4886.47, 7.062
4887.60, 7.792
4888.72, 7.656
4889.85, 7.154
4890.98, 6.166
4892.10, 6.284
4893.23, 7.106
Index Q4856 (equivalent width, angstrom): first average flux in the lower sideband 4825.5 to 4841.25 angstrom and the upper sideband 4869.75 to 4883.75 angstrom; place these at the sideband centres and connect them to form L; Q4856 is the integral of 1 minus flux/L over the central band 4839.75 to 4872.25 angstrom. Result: 2.4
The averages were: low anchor 7.31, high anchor 6.89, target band 6.57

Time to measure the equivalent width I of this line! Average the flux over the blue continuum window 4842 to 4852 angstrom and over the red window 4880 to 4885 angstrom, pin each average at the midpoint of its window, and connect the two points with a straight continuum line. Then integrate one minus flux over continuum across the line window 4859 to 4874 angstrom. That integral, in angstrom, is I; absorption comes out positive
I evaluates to 2.4 angstrom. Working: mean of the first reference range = 7.11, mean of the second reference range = 7.04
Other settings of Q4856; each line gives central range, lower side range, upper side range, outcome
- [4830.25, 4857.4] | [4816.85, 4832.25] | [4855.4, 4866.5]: -2.5 angstrom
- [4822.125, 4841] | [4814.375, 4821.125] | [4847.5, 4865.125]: -1.1 angstrom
